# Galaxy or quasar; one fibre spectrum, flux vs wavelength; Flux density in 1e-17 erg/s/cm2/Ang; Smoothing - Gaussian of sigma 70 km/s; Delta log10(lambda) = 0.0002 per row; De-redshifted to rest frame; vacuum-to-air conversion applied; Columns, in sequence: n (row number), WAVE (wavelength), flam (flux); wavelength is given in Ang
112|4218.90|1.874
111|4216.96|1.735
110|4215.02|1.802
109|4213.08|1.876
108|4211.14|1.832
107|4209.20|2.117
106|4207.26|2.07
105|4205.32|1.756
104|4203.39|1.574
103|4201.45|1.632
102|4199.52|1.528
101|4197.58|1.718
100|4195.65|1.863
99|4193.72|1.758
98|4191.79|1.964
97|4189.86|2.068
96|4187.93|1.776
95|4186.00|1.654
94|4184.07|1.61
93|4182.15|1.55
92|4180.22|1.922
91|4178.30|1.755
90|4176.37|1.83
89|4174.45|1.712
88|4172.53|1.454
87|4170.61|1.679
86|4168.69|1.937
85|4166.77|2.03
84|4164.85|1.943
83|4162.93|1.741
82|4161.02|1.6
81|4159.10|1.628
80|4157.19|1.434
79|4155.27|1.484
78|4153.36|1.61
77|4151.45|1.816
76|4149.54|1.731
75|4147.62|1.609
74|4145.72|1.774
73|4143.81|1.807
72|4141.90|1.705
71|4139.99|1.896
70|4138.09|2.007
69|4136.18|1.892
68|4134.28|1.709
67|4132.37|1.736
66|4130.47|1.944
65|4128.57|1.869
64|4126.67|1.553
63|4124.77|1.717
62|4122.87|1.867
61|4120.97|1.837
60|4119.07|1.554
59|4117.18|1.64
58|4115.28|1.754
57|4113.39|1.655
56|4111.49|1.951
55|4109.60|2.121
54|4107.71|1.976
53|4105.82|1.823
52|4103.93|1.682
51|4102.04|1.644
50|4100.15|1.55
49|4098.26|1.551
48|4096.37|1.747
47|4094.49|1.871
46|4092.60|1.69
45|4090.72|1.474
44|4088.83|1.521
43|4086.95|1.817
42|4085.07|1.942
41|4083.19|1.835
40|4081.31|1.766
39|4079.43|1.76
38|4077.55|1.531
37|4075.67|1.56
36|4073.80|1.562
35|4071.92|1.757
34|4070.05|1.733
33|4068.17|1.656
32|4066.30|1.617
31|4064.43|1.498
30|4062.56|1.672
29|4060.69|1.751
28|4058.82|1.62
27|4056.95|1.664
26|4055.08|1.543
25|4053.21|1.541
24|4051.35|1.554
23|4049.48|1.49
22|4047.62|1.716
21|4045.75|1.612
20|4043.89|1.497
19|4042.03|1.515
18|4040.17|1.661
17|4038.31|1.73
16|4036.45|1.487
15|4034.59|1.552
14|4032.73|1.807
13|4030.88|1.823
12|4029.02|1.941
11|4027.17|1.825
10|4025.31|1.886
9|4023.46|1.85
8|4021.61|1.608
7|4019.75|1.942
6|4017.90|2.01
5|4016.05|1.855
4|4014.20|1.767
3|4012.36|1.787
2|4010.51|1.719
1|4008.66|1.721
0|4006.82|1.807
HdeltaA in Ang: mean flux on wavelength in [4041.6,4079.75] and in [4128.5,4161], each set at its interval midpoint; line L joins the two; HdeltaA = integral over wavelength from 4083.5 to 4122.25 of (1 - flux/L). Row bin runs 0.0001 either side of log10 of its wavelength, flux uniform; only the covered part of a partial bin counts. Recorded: -1.6 Ang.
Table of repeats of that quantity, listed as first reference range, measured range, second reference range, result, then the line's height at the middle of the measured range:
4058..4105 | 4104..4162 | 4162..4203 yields -1.22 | 1.72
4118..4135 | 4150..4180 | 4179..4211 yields 0.95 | 1.77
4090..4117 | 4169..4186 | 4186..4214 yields 0.99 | 1.8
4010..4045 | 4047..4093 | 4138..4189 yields 2.44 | 1.74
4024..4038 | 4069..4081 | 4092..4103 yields 0.33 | 1.7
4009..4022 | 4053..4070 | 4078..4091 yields 1.30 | 1.76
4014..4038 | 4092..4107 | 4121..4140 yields 0.92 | 1.81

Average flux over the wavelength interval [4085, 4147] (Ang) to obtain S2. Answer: 1.76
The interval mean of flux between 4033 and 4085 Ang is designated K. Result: 1.63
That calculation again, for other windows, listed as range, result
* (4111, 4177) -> 1.74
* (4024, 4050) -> 1.69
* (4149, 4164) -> 1.63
